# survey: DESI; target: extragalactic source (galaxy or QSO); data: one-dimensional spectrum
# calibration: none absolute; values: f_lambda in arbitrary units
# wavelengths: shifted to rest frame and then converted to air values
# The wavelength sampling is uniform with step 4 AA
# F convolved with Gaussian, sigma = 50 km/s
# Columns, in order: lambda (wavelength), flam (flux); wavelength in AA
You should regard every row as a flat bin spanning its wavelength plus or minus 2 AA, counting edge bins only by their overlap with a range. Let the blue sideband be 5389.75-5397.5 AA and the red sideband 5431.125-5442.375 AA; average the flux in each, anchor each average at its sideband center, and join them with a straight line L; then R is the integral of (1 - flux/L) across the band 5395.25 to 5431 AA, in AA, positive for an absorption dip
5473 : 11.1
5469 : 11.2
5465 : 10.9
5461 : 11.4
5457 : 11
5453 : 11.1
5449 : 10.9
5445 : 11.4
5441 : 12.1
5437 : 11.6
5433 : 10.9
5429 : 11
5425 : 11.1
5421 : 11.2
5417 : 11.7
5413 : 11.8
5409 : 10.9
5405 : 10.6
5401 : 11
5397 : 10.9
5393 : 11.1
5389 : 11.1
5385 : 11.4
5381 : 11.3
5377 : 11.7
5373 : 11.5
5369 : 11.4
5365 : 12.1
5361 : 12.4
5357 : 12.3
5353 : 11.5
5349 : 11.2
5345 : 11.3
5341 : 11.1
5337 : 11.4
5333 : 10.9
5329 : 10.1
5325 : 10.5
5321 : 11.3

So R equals 0.4 AA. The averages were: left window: 11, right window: 11.5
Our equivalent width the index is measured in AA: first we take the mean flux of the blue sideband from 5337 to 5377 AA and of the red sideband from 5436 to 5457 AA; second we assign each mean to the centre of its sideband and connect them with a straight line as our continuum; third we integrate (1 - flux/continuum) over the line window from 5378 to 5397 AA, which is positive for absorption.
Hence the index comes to 0.5 AA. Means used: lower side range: 11.6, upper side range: 11.4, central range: 11.2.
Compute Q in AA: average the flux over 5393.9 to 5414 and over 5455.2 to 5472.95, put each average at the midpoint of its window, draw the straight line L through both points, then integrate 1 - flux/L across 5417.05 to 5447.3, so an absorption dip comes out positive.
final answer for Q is -0.8 AA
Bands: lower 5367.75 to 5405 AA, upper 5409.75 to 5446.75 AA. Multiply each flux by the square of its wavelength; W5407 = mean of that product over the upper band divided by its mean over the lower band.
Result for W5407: 1.0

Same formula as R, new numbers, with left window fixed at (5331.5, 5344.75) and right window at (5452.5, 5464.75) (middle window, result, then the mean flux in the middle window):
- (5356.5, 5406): -1.3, 11.4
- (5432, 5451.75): -0.4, 11.4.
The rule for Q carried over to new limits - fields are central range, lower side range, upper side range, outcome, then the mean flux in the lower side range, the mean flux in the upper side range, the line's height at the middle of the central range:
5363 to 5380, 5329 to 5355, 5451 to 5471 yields -0.8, 11.1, 11.1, 11.1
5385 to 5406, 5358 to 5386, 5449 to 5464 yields 1.0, 11.7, 11.1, 11.5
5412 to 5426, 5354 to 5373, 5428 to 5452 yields 0.1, 12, 11.3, 11.5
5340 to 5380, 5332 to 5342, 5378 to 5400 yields -1.7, 11.2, 11.2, 11.2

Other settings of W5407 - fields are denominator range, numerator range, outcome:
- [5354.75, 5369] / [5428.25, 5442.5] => 0.97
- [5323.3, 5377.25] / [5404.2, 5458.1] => 1.02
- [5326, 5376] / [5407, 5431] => 1.01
